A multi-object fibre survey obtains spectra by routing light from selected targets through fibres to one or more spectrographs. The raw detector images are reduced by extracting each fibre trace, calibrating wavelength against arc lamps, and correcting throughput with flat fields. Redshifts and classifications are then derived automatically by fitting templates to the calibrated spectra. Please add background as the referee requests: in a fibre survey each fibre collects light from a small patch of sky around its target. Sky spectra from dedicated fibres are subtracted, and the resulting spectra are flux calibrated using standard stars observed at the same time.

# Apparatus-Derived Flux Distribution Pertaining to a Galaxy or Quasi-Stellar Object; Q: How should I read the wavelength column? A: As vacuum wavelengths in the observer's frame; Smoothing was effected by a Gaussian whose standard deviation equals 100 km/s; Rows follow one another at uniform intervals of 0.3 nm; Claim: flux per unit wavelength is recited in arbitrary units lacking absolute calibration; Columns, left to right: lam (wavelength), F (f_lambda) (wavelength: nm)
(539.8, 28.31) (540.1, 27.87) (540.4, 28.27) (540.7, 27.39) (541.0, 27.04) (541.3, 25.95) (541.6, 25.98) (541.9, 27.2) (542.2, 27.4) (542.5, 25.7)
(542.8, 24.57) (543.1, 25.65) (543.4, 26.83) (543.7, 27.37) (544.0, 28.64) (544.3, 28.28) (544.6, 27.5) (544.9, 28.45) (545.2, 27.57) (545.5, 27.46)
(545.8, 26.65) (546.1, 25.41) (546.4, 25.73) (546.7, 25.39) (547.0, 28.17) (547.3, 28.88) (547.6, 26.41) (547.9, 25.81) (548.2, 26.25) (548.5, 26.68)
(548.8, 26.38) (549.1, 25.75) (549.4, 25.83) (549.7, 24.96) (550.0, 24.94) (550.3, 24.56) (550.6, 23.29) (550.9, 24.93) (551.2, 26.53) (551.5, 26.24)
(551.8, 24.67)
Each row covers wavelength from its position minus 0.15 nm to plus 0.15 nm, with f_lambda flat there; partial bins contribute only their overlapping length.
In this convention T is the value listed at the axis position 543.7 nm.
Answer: 27.37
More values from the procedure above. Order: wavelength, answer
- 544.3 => 28.28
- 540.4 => 28.27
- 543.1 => 25.65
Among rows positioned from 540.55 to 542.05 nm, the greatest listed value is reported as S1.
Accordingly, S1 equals 27.39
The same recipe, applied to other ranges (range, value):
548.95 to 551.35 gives 26.53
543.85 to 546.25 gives 28.64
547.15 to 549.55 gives 28.88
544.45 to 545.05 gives 28.45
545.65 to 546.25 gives 26.65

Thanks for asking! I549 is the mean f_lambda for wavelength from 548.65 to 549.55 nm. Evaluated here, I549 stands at 26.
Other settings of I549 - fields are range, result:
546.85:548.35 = 27.1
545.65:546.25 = 26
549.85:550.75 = 24.3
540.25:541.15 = 27.6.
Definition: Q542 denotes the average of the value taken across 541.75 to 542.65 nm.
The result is 26.8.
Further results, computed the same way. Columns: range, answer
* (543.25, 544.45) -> 27.8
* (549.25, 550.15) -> 25.2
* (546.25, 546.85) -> 25.6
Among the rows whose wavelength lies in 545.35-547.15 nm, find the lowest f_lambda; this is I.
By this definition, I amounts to 25.39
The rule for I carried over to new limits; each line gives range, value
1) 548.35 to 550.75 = 23.29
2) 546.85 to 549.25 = 25.75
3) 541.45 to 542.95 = 24.57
